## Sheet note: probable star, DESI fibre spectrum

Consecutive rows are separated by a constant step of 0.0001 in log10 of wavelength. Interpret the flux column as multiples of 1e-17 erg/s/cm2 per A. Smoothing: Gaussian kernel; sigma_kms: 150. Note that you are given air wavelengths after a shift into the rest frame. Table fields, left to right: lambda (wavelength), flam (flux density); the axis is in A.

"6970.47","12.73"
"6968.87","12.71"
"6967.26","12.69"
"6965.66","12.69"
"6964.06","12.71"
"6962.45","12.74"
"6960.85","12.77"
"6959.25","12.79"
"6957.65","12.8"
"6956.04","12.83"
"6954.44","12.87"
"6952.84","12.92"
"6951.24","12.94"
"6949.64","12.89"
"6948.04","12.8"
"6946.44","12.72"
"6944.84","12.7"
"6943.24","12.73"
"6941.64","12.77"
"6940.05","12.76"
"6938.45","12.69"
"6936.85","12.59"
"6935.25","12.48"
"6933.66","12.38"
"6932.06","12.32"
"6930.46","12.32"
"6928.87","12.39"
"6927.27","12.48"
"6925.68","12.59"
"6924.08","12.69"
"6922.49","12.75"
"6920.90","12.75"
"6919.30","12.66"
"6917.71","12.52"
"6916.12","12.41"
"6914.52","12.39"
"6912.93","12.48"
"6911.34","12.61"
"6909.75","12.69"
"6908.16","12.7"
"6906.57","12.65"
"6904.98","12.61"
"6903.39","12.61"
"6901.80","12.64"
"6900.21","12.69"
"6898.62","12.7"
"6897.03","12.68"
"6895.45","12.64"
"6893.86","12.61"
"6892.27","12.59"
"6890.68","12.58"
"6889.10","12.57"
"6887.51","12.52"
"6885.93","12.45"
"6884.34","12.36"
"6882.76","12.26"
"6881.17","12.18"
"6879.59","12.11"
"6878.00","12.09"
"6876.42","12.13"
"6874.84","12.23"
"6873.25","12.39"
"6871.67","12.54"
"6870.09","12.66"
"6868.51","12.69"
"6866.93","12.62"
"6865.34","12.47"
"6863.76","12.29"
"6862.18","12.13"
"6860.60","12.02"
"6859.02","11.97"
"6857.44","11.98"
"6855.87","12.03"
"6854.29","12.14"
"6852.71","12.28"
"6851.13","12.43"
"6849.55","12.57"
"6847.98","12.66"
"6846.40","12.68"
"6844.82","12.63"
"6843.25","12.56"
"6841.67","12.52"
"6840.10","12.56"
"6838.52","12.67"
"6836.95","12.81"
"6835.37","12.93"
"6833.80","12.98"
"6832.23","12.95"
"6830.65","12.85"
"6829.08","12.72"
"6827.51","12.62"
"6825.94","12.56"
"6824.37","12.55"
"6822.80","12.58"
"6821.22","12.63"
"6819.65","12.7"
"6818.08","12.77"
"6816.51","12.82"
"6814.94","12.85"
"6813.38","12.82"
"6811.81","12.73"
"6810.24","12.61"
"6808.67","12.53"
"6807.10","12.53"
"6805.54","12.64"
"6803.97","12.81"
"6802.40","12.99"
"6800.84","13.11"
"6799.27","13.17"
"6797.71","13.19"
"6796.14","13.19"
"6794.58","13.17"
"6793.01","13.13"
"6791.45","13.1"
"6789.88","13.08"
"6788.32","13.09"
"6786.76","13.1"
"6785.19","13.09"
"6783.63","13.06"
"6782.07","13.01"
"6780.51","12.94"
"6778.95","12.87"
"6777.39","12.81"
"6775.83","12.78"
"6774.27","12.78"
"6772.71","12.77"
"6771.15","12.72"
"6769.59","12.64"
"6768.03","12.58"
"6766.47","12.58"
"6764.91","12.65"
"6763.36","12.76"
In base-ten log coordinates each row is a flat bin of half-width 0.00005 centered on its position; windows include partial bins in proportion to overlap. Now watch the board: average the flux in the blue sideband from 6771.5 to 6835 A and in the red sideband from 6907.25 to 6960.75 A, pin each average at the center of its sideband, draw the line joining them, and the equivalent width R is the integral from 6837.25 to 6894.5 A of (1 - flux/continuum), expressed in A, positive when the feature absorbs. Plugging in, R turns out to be 1.6 A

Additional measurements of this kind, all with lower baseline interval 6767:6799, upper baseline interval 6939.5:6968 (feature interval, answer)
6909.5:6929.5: 0.4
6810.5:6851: 0.6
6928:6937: 0.3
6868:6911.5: 1.2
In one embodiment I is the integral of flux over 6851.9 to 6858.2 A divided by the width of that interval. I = 12.1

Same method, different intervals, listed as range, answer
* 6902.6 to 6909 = 12.6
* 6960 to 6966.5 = 12.7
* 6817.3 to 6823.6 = 12.7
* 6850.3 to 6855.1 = 12.3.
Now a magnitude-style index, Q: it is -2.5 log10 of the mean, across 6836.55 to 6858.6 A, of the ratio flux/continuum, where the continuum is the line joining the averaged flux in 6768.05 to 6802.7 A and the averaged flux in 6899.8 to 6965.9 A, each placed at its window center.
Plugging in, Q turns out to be 0.034 mag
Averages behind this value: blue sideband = 13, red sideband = 12.7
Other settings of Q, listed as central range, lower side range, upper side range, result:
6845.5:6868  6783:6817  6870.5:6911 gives 0.03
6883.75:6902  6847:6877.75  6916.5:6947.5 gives -0.01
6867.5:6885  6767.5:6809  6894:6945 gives 0.03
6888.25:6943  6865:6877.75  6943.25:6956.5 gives 0.01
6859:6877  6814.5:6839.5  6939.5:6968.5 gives 0.03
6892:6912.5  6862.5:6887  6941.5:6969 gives -0.01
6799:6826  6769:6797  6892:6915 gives 0.01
